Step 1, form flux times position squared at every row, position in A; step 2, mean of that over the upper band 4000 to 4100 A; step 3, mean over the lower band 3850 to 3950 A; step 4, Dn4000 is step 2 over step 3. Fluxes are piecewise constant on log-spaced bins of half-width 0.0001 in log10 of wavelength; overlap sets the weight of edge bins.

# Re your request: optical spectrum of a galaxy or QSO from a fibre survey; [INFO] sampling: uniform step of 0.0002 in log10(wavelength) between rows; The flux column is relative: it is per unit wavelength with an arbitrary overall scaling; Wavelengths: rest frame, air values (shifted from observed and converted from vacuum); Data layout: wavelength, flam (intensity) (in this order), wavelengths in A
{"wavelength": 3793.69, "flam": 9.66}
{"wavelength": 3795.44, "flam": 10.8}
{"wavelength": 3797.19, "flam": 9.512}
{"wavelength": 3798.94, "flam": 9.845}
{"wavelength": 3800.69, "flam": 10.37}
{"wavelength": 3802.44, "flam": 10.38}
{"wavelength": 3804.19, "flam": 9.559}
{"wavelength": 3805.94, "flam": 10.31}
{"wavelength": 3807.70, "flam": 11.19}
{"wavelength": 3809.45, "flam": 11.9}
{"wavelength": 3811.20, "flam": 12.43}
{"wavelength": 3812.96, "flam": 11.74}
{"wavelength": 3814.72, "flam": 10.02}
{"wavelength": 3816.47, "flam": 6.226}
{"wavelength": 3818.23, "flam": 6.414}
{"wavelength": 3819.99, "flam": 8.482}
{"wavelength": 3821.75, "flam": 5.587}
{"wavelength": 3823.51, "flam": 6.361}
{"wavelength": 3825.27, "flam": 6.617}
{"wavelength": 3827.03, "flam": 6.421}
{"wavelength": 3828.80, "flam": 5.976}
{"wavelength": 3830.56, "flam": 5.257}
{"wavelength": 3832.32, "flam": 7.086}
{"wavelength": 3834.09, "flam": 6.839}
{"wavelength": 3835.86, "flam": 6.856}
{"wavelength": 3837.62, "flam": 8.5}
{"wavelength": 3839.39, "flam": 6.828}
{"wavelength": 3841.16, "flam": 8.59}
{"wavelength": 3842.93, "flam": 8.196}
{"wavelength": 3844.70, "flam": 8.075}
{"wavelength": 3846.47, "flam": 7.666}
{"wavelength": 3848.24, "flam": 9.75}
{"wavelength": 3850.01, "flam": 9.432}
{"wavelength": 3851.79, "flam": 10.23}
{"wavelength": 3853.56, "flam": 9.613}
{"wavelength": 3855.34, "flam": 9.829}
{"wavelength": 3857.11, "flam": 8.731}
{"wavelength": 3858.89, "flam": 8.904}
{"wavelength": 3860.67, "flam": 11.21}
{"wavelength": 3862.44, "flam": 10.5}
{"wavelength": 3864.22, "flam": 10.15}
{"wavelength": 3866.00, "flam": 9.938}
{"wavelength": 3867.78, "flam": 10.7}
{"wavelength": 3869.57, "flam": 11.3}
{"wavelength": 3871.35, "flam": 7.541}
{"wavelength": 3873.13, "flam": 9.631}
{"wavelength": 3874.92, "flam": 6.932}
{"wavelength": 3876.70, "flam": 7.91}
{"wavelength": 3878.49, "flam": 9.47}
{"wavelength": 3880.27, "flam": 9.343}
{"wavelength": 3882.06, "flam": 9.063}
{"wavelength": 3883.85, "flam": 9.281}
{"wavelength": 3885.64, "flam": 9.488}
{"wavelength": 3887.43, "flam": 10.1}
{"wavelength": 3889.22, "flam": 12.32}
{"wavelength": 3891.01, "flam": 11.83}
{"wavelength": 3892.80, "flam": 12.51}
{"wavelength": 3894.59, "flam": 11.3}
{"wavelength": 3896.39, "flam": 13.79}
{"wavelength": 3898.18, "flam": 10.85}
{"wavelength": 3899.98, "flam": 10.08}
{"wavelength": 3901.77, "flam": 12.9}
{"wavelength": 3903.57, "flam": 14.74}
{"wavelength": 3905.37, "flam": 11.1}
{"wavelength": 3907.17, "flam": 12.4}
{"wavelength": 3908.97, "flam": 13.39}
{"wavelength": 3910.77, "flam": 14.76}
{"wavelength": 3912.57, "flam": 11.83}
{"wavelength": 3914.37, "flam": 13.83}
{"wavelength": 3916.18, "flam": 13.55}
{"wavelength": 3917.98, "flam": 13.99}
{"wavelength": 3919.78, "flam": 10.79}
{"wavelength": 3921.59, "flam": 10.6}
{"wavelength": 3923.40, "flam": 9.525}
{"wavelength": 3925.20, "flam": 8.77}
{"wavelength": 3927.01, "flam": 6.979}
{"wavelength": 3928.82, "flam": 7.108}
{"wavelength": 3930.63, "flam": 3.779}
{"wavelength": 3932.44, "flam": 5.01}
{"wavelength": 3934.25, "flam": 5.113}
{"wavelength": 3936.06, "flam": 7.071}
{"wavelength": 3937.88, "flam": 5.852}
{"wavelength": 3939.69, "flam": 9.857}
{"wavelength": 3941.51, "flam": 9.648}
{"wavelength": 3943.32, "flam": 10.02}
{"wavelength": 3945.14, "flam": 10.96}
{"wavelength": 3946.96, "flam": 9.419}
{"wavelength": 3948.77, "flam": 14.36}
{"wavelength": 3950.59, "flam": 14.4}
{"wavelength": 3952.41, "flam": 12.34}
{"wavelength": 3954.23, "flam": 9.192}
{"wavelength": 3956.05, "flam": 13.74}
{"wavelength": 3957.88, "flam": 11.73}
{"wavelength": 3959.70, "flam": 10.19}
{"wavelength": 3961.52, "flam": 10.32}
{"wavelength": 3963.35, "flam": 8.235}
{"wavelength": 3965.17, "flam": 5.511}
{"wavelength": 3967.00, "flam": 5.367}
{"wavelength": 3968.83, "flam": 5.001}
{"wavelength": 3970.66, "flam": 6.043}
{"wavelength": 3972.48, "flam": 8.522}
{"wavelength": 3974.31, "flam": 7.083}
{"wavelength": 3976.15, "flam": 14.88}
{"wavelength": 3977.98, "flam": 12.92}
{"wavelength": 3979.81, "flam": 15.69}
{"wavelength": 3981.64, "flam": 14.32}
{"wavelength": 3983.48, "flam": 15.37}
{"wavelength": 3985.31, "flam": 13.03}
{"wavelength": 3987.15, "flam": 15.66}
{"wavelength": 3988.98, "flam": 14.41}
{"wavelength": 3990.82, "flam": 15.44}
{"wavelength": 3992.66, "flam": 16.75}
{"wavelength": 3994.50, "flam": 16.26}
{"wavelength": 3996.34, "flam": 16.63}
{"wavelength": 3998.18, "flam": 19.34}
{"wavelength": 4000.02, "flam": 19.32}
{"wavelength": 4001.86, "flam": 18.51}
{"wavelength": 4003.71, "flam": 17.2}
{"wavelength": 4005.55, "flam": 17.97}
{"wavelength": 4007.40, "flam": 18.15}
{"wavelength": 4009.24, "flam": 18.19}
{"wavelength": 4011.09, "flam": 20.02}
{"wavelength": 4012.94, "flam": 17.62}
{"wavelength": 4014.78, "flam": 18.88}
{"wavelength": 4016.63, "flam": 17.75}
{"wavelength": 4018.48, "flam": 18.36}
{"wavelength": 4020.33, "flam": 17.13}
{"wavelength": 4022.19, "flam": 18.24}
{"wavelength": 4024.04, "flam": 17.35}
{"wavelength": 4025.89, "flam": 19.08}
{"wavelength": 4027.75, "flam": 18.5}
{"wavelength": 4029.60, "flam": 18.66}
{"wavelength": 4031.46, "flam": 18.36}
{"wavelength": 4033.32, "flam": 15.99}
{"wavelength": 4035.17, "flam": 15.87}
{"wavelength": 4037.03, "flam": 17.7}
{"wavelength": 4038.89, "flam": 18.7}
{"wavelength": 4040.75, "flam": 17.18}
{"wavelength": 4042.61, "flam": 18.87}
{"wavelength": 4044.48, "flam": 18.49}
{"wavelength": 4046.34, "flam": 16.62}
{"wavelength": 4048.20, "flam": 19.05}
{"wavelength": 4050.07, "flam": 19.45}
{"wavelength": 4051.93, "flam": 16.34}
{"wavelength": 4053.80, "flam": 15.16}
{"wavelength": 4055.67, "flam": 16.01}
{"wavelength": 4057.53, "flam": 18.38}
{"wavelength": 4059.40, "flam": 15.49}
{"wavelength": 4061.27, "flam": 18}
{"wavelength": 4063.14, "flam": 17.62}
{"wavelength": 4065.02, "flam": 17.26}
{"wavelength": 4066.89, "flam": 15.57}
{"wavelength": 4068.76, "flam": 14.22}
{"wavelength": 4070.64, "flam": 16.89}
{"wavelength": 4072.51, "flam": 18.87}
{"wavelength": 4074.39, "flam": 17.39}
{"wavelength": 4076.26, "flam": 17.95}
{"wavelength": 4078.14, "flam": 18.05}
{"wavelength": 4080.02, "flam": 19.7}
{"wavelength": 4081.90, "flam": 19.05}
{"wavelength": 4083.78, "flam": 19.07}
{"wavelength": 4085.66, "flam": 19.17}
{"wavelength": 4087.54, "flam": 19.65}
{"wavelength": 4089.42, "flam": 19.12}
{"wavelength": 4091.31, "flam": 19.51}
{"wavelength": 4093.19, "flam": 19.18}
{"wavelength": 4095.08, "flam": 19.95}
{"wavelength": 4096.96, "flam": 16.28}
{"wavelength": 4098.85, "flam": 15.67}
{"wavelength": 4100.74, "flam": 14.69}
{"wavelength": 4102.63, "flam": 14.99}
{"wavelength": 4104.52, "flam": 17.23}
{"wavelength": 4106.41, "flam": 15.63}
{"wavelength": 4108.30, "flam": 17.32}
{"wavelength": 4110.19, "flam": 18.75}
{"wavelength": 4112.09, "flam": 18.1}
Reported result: 1.89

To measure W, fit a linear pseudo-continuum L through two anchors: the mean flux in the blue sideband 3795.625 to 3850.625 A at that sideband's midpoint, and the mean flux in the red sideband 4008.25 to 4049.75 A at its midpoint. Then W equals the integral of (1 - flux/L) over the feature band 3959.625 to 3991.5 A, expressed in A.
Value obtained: 9.5 A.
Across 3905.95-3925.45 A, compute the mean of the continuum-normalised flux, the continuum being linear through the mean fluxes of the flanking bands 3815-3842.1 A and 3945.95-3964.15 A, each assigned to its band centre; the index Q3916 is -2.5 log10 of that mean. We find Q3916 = -0.22 mag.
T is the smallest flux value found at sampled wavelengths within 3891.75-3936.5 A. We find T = 3.779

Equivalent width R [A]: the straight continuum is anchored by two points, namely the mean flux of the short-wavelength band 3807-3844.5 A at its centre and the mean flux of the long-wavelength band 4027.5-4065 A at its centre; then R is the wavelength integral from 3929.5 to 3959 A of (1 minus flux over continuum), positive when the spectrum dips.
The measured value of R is 8.2 A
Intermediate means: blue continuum 7.96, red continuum 17.5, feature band 9.52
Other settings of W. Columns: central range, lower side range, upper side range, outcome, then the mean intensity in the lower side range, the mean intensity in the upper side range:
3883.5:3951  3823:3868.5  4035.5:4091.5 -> 4.5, 8.41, 17.8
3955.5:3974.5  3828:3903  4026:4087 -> 7.5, 9.43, 17.6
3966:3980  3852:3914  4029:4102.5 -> 5.0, 10.7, 17.6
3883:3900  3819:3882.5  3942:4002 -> -2.5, 8.43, 12.4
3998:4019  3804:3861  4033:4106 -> -4.4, 8.47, 17.5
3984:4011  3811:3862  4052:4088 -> -4.4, 8.17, 17.5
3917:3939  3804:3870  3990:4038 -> 8.9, 8.75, 17.8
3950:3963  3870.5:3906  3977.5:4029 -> 2.6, 10.5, 17.1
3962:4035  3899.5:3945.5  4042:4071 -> -4.8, 10.1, 17.1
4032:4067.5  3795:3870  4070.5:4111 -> -1.7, 8.91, 17.9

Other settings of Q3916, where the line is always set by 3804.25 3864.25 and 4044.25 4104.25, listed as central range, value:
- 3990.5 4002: -0.19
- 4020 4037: -0.12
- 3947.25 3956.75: 0.03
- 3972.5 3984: 0.09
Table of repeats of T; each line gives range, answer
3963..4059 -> 5.001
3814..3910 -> 5.257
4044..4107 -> 14.22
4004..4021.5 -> 17.13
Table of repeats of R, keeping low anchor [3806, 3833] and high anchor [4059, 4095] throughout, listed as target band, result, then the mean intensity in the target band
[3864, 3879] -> 1.4 A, 9.24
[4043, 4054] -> -0.5 A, 17.7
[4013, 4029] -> -2.2 A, 18.1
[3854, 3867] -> -0.2 A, 9.89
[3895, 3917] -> -2.3 A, 12.7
